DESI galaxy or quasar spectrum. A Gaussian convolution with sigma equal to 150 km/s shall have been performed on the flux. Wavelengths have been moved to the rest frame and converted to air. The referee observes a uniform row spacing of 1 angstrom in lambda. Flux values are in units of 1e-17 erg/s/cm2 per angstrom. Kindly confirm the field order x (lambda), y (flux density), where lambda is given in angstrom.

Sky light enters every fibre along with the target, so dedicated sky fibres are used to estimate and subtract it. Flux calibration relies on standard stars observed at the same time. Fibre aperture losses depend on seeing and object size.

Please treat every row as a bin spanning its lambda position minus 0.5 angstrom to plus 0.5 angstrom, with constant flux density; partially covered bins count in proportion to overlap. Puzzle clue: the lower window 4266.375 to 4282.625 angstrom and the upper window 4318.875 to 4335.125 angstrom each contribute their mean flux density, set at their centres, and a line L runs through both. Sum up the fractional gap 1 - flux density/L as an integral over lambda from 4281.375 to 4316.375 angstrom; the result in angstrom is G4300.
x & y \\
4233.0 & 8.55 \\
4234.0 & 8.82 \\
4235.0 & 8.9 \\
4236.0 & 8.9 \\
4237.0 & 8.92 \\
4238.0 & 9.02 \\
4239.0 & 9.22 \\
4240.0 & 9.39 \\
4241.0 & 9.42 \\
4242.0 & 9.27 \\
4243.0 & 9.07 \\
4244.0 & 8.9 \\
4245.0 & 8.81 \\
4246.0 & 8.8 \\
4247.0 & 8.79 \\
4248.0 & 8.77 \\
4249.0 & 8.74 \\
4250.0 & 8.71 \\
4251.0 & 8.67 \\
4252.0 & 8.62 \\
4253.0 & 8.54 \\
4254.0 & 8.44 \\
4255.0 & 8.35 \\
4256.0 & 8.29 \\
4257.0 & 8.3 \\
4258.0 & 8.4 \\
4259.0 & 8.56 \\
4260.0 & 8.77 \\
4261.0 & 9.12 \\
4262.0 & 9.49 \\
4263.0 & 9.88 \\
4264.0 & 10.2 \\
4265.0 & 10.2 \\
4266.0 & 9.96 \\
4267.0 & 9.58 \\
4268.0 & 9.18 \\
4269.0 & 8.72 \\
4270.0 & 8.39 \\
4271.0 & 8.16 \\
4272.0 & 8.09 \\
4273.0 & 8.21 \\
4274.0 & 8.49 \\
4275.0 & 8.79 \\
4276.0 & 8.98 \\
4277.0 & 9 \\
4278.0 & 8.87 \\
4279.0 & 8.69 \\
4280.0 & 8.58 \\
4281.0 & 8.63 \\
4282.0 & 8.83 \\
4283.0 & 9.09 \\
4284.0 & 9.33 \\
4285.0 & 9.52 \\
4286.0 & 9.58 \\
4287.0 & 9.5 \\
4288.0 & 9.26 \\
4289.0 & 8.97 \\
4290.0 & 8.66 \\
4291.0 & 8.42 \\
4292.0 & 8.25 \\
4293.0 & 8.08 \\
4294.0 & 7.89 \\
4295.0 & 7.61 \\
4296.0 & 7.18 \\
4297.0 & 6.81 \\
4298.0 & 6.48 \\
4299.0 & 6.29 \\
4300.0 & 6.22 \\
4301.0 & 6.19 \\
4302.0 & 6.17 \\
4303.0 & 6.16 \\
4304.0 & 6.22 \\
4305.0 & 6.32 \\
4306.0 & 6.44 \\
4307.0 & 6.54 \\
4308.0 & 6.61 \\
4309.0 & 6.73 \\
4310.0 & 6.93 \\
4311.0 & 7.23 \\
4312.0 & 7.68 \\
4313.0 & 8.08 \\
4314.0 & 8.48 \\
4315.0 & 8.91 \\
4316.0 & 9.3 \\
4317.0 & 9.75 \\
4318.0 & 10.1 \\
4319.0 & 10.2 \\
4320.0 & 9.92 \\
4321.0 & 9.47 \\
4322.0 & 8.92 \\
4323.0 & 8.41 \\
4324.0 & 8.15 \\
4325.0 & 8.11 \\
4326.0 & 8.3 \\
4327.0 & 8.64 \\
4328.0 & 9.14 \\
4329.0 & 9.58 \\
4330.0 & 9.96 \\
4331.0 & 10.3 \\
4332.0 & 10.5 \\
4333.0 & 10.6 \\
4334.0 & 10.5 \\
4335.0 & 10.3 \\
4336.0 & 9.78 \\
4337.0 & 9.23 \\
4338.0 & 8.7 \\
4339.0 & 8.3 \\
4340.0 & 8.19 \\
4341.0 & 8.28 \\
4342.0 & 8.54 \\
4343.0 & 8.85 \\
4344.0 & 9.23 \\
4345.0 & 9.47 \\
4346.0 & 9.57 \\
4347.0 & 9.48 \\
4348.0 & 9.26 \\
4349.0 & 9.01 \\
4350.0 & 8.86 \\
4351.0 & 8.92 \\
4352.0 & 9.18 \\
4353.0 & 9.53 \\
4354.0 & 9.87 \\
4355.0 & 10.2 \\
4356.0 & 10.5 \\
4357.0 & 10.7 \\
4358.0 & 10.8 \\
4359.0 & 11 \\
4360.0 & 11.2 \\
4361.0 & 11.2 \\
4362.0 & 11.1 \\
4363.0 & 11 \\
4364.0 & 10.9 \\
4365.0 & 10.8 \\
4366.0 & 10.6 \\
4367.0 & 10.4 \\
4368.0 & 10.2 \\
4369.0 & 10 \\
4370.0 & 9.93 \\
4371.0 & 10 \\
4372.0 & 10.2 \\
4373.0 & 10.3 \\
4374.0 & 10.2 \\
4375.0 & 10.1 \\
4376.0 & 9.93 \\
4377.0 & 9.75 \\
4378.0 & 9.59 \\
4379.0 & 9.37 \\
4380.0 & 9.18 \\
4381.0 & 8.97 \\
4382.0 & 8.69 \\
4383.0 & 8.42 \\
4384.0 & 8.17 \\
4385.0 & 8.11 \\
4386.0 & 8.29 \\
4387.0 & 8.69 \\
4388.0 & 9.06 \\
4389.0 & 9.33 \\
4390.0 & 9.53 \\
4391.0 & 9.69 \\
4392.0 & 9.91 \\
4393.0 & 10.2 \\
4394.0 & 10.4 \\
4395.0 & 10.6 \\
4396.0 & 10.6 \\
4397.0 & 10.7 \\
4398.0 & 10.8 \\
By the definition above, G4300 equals 5.1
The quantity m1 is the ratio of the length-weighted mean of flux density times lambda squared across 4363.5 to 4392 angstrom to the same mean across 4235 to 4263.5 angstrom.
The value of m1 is 1.1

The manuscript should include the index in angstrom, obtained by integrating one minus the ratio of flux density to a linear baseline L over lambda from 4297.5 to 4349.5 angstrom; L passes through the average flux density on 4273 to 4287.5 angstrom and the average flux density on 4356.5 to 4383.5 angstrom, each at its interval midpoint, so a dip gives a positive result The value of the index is 6.0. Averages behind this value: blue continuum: 8.96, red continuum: 10.2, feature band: 8.46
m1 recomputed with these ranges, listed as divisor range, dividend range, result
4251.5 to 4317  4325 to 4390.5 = 1.21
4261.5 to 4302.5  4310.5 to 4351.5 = 1.10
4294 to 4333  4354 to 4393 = 1.27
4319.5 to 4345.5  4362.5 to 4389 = 1.07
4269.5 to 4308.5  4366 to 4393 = 1.25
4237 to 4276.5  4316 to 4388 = 1.13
